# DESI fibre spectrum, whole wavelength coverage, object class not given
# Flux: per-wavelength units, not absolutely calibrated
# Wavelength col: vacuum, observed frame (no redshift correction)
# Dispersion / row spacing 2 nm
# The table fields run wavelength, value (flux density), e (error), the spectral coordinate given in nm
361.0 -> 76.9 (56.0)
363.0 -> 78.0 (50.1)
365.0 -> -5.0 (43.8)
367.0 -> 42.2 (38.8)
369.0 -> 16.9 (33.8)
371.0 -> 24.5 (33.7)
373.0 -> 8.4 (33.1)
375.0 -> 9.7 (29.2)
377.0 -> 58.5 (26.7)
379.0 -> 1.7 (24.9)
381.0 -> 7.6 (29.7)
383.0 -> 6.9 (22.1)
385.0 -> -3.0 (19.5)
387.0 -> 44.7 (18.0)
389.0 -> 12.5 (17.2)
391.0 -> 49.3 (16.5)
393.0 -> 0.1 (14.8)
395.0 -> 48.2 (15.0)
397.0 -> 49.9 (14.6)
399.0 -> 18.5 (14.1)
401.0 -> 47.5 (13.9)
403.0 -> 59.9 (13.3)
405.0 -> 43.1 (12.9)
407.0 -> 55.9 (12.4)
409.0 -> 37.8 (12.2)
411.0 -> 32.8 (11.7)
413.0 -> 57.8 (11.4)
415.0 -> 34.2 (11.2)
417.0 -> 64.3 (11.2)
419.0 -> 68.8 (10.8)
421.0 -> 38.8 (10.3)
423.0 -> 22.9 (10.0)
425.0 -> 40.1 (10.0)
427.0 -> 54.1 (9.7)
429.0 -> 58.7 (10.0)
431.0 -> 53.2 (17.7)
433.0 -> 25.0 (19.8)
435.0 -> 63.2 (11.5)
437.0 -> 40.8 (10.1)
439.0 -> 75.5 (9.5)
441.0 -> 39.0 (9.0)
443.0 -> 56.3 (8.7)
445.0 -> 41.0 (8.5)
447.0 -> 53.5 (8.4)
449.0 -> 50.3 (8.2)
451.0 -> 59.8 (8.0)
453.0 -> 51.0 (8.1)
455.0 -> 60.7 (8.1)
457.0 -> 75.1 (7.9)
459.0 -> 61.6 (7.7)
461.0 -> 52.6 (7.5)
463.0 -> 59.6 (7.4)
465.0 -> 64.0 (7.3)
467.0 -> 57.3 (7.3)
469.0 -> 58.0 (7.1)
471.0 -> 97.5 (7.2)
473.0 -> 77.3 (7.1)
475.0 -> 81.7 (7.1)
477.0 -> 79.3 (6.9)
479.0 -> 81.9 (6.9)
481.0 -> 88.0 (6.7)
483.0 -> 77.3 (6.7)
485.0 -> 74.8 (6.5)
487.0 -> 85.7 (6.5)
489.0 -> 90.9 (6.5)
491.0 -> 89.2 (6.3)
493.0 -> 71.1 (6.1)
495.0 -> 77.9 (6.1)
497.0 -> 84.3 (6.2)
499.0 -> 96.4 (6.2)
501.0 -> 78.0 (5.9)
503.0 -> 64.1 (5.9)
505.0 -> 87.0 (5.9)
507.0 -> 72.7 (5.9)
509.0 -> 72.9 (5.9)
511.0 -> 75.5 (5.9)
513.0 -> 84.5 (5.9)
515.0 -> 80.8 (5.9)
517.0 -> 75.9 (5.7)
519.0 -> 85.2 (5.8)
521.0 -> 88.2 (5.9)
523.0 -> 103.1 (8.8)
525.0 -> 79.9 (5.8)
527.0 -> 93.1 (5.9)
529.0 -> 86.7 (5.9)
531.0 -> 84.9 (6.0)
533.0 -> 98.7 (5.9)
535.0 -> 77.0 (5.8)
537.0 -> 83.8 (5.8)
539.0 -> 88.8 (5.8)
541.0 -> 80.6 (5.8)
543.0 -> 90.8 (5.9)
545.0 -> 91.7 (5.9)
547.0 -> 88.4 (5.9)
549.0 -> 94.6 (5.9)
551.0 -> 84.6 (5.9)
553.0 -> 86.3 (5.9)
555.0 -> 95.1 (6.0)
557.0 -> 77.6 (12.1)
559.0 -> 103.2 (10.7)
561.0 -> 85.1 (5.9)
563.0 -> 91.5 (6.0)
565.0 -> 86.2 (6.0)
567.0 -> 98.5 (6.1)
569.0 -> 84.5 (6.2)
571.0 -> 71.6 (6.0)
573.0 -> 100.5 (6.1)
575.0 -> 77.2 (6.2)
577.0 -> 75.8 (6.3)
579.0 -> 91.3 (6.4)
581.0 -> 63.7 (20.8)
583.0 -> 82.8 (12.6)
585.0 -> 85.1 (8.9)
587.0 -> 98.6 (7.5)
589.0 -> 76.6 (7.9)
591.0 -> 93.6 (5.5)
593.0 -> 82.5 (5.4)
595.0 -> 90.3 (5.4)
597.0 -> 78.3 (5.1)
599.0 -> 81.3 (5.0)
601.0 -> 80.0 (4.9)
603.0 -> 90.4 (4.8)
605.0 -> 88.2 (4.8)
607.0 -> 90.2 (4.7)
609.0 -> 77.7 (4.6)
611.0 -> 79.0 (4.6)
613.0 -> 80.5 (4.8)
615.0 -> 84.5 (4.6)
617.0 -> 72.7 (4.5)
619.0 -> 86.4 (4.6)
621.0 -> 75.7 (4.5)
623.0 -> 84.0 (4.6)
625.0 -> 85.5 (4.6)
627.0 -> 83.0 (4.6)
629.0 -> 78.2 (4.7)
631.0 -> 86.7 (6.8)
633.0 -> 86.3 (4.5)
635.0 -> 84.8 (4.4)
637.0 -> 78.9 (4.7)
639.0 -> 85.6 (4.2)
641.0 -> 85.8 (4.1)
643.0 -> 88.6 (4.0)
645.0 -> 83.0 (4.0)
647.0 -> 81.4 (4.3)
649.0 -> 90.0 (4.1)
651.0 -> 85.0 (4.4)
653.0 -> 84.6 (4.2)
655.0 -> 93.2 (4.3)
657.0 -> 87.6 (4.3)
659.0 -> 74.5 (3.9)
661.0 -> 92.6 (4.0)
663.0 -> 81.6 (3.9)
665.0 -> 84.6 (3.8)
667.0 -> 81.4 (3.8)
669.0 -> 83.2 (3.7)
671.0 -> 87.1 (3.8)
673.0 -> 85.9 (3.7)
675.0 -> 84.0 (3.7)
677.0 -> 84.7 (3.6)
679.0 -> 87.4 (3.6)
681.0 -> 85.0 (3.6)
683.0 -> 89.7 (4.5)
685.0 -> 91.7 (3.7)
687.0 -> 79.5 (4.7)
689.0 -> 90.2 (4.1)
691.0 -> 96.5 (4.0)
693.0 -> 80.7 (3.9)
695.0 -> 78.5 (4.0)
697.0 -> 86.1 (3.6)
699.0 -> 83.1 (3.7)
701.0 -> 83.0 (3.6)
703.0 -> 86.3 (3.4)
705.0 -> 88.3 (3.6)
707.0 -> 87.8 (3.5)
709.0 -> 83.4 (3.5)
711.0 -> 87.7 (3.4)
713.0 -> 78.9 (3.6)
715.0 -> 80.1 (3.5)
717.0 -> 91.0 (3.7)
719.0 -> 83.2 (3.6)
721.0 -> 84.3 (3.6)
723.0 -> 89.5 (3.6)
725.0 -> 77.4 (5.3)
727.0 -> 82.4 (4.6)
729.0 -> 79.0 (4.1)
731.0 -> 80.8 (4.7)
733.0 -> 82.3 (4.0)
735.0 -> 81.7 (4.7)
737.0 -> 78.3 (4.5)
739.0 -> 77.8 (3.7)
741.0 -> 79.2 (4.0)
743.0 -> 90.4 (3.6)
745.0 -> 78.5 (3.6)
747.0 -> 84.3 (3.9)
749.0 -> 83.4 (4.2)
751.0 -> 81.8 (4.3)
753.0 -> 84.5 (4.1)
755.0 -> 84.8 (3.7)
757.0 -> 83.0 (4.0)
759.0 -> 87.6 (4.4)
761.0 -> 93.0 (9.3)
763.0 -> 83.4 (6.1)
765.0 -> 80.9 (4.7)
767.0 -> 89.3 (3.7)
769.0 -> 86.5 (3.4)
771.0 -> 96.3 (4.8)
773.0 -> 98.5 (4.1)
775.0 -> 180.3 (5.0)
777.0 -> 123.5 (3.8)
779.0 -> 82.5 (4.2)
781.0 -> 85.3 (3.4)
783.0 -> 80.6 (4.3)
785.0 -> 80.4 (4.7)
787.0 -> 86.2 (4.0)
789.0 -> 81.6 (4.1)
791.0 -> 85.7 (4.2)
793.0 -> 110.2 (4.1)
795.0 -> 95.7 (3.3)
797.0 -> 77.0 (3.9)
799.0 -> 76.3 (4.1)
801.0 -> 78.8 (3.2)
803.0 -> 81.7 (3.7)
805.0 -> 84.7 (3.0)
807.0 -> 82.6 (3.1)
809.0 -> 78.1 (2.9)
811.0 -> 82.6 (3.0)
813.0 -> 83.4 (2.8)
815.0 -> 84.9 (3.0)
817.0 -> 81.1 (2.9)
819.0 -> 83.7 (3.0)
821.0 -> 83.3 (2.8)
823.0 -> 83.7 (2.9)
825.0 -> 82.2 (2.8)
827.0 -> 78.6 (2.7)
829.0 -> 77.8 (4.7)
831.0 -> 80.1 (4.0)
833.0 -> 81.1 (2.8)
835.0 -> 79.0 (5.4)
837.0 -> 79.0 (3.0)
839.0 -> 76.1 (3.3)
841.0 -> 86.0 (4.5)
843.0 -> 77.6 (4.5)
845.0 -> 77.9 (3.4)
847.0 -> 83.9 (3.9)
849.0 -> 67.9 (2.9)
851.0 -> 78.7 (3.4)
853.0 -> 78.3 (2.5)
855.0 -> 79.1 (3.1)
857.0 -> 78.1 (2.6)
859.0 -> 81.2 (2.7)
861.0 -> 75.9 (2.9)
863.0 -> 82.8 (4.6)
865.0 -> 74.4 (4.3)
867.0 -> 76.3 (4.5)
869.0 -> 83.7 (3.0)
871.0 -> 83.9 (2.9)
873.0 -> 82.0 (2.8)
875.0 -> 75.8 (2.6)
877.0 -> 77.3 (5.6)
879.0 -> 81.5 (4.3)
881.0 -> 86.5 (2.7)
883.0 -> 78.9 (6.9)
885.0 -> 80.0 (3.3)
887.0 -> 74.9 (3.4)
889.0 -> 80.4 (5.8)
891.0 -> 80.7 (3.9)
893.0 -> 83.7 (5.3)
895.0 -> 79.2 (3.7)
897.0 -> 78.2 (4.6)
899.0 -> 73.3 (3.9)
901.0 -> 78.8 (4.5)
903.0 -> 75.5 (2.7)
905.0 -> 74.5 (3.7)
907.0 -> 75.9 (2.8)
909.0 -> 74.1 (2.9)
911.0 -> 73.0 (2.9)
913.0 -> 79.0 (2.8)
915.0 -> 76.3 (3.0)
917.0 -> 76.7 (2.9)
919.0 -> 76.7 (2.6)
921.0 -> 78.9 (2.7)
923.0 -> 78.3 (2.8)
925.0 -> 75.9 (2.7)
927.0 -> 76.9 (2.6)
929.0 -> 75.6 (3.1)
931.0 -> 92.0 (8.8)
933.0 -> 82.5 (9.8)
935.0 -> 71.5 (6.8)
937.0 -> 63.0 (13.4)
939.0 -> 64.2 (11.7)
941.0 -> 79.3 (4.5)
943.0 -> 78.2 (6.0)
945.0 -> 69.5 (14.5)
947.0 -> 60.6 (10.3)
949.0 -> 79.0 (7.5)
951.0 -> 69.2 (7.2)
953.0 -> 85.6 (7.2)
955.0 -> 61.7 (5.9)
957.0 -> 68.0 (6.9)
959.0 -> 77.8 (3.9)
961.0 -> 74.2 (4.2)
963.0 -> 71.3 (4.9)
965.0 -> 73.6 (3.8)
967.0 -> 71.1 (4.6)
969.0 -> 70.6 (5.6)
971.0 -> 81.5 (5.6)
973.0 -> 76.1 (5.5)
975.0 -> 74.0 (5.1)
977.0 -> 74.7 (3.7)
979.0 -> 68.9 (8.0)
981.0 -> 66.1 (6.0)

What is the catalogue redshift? 0.179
